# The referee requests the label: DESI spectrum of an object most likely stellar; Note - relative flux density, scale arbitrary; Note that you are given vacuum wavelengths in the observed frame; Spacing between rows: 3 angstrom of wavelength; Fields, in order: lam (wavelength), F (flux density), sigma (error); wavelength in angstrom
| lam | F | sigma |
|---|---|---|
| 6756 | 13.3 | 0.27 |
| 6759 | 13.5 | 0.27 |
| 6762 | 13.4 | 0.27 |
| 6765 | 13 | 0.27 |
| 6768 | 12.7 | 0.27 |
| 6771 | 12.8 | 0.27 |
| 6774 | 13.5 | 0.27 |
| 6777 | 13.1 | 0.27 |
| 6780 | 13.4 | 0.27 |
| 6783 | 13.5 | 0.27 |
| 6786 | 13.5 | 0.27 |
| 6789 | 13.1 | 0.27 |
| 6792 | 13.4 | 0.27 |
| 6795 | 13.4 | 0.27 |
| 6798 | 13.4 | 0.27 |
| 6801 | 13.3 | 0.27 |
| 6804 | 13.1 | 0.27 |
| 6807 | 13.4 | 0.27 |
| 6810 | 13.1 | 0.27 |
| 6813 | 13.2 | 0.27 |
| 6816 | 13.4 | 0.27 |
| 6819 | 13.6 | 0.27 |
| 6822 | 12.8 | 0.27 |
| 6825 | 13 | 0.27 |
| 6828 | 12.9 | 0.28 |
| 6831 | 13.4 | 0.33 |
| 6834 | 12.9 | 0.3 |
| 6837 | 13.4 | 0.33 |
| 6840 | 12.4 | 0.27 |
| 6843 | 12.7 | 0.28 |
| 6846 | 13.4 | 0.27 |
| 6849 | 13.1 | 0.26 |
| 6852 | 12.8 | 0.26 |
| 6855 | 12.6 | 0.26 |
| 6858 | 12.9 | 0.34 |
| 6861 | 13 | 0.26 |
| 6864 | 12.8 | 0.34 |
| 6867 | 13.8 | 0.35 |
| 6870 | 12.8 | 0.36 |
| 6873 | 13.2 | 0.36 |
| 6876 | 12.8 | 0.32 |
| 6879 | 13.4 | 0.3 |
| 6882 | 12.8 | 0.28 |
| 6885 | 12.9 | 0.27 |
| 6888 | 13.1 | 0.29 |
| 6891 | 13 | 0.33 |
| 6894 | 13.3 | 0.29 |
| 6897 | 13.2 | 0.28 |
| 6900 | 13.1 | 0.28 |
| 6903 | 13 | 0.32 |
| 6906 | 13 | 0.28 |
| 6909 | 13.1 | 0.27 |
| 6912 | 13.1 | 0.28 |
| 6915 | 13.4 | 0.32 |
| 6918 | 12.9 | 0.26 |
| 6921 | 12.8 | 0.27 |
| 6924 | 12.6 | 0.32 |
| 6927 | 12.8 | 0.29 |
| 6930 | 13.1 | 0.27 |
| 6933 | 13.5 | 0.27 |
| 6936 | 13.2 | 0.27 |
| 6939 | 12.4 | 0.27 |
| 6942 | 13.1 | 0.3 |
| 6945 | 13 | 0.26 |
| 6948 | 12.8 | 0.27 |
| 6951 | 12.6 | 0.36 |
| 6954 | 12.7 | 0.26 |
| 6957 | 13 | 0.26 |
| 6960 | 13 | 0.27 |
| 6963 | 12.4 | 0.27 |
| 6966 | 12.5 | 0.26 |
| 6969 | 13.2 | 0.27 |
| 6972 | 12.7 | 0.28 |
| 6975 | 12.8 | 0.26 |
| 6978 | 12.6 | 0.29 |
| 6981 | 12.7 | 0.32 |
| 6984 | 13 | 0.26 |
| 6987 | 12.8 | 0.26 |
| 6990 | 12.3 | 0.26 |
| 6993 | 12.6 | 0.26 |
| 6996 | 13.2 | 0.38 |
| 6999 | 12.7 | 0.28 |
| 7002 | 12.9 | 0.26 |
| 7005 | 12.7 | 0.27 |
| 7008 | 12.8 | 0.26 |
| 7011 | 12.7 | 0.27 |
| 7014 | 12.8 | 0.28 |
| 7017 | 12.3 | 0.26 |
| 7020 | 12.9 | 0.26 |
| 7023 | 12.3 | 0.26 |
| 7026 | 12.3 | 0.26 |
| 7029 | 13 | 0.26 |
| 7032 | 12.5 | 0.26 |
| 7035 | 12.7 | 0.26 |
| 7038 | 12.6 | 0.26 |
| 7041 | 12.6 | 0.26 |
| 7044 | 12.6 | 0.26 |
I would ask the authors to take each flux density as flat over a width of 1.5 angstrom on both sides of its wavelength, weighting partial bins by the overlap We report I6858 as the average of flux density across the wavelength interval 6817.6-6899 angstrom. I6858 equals 13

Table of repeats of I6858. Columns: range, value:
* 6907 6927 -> 13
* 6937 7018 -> 12.8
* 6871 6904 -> 13.1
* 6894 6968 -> 12.9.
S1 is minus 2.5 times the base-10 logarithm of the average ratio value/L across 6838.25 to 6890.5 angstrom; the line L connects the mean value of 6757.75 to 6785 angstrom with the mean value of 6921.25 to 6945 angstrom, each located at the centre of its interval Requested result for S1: 0.01 mag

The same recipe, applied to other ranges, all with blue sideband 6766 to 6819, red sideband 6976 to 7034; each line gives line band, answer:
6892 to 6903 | -0.02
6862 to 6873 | -0.01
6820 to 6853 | 0.01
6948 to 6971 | 0.00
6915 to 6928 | 0.01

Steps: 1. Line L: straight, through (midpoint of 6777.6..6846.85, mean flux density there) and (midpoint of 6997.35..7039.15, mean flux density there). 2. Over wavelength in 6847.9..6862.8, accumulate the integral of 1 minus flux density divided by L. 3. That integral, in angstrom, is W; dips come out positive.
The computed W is 0.2 angstrom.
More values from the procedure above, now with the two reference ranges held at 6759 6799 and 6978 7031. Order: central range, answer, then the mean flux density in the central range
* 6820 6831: 0.1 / 13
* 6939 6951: 0.0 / 12.9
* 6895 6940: -0.4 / 13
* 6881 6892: 0.0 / 13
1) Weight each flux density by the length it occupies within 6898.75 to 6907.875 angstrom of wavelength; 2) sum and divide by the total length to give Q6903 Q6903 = 13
